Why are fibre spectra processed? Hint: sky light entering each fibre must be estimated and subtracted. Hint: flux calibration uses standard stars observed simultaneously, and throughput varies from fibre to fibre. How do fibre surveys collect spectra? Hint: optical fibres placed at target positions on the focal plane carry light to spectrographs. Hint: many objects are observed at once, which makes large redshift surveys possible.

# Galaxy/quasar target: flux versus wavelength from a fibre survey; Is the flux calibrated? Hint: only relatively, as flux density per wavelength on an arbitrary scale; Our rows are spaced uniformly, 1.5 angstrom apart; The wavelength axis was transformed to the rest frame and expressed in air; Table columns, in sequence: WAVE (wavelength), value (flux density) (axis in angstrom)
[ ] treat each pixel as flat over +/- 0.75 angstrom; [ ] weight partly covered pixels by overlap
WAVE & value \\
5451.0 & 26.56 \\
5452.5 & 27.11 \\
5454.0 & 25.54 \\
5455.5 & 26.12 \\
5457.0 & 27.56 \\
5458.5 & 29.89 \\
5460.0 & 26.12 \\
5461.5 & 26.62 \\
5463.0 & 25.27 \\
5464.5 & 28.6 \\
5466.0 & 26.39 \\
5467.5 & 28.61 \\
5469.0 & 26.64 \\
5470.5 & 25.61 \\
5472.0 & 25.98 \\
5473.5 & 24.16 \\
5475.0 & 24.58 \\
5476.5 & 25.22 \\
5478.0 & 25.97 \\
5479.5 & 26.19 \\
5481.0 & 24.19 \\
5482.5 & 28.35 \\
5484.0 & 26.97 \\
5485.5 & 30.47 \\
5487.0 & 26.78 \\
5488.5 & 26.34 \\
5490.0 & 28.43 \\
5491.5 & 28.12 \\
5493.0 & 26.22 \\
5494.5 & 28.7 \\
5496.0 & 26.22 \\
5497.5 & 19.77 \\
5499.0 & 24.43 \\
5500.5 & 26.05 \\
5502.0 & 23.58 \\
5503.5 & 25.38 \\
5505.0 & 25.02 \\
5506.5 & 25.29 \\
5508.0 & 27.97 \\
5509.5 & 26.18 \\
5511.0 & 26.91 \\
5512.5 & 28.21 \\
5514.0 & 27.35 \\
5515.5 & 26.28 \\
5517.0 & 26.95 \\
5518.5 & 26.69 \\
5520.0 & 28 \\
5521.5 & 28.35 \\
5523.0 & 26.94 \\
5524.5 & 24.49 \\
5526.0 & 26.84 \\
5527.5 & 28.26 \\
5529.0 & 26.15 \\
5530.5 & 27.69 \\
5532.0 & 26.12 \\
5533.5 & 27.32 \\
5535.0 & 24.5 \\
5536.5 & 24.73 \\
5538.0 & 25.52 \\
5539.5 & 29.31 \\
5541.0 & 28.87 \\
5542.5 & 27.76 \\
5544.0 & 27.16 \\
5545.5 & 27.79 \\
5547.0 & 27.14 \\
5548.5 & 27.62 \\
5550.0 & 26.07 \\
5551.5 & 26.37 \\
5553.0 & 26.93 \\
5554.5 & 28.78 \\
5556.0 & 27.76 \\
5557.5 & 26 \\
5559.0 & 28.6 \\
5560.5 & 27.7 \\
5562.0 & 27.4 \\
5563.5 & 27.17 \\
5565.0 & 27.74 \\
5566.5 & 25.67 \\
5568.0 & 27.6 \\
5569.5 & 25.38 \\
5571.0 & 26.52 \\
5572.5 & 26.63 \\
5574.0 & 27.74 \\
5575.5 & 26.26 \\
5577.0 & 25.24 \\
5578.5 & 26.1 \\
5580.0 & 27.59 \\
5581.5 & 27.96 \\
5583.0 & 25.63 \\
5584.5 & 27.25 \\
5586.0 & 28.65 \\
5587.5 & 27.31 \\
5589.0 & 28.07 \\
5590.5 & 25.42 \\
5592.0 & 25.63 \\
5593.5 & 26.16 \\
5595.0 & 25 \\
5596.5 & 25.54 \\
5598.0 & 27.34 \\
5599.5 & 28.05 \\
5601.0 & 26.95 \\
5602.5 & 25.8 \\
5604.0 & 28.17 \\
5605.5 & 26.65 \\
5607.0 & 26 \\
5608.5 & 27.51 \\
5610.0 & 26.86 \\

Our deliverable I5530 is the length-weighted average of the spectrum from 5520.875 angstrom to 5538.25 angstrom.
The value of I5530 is 26.4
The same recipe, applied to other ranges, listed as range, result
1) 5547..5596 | 26.9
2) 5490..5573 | 26.7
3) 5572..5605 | 26.7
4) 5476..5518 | 26.3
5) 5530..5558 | 27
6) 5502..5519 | 26.4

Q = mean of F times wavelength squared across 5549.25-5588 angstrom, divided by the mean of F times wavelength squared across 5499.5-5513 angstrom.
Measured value 1.06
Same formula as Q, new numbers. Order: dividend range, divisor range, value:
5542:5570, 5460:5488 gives 1.06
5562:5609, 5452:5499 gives 1.05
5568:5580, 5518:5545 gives 1.00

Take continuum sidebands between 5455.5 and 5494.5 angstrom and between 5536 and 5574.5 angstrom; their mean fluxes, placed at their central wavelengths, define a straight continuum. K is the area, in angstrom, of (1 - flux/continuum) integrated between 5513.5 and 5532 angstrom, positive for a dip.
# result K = 0.0 angstrom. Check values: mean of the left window 26.8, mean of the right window 27.2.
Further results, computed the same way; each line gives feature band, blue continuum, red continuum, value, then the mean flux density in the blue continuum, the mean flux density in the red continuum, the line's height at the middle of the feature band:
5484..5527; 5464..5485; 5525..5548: 0.18 angstrom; 26.3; 27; 26.6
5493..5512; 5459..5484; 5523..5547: 0.72 angstrom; 26.2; 26.8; 26.5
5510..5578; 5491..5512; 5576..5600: -2.10 angstrom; 25.7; 26.7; 26.2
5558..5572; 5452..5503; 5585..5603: -0.24 angstrom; 26.4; 26.7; 26.6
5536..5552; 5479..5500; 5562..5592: -0.28 angstrom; 26.5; 26.8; 26.7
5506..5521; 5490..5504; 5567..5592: -0.72 angstrom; 25.5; 26.8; 25.8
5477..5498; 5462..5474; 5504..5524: -0.04 angstrom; 26.5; 26.9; 26.6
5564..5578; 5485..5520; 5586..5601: 0.02 angstrom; 26.4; 26.6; 26.6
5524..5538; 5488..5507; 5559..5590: 0.01 angstrom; 25.7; 27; 26.2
